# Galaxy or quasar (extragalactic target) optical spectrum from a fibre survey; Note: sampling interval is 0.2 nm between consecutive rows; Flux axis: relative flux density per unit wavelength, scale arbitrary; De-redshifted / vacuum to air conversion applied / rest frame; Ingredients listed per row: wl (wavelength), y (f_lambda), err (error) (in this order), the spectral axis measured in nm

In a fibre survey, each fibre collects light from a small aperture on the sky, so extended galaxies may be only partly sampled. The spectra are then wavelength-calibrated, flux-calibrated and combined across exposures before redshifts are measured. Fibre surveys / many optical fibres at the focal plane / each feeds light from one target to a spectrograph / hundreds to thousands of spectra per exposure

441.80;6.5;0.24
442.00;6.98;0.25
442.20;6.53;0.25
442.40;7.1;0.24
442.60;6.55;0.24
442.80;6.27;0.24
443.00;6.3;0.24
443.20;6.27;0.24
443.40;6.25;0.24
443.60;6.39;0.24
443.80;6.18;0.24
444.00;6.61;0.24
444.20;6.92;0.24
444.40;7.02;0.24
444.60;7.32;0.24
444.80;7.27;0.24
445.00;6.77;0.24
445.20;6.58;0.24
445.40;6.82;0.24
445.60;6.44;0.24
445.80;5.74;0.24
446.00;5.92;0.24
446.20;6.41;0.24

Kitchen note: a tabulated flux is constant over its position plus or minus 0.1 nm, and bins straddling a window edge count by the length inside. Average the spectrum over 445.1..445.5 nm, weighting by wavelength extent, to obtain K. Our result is 6.7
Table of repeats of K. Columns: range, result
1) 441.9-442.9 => 6.69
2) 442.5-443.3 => 6.35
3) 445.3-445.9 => 6.33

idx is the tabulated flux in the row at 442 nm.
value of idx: 6.98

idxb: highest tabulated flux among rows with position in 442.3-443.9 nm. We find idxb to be 7.1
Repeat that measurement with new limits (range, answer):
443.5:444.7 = 7.32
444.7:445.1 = 7.27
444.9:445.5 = 6.82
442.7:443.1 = 6.3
